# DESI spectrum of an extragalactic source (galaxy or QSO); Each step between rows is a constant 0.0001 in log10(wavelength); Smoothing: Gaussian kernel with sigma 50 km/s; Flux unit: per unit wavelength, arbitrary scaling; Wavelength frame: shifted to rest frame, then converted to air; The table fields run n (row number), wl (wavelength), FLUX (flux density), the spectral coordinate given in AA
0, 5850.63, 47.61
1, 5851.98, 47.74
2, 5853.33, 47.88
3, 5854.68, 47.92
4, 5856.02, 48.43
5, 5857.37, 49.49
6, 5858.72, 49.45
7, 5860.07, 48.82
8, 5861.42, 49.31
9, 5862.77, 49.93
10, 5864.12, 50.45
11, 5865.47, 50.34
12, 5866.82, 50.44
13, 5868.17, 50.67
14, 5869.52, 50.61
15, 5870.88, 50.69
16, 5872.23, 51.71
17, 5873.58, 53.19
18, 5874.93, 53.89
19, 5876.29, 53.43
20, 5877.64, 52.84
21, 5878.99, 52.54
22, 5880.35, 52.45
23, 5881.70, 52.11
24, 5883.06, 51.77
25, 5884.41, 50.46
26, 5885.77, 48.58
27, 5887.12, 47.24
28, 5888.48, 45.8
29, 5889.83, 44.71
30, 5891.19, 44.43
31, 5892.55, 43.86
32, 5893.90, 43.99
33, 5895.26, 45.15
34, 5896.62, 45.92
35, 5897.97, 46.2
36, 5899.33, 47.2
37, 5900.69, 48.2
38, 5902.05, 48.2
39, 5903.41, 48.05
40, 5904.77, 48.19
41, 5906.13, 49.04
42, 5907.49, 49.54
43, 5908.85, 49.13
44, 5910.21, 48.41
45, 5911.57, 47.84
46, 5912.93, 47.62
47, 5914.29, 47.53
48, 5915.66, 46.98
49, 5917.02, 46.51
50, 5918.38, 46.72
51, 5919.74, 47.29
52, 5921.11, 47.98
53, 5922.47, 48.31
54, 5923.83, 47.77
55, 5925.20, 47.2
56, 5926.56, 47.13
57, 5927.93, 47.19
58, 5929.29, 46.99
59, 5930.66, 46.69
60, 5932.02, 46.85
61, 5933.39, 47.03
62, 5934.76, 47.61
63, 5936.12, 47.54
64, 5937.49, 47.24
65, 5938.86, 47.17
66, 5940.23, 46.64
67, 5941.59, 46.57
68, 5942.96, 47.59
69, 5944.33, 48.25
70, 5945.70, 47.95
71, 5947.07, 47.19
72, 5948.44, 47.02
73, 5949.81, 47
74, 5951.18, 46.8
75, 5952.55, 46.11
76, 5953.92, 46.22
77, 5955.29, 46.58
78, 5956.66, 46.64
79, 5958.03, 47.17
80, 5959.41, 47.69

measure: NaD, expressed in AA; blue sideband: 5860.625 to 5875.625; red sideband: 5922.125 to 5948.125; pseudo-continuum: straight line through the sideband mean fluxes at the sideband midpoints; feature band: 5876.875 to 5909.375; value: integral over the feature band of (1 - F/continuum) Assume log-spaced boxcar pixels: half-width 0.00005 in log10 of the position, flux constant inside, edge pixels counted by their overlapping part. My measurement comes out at 1.0 AA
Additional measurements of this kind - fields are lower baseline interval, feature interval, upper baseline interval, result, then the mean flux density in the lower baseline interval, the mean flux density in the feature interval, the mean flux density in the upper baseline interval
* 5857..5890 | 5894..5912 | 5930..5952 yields 0.52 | 50.5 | 47.7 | 47.2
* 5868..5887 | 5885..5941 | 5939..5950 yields 2.49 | 51.7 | 47.1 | 47.3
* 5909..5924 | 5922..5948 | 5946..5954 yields -0.07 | 47.6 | 47.3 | 46.8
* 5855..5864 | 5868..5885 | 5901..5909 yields -1.05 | 49.3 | 52.1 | 48.6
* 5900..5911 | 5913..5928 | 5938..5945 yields 0.21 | 48.6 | 47.3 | 47.2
